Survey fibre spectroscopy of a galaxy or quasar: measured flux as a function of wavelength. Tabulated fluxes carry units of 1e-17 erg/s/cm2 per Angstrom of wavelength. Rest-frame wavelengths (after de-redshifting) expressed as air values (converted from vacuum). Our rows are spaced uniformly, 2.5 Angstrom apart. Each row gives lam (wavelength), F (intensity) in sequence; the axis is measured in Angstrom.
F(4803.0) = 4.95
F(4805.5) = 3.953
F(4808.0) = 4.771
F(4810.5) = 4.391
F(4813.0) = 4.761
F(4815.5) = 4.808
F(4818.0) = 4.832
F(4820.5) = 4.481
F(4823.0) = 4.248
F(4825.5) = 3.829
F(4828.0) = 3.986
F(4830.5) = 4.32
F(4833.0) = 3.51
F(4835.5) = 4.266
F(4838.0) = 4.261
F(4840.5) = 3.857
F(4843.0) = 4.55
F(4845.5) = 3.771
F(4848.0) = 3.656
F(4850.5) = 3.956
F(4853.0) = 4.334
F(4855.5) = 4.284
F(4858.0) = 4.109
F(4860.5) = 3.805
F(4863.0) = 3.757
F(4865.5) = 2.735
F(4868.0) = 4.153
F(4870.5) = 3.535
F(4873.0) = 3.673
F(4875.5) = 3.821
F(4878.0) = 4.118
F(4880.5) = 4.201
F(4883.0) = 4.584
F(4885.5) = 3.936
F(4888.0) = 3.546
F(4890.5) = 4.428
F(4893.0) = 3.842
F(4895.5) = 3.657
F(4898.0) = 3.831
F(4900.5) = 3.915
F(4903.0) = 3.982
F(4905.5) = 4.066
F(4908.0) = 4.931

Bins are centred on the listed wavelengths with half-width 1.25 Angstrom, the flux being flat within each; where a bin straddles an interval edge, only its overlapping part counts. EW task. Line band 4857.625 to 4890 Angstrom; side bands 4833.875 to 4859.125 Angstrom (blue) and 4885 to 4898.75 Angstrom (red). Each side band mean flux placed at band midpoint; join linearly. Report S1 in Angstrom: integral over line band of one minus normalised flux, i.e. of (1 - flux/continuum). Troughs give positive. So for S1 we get 0.9 Angstrom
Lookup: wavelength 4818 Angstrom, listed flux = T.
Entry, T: 4.832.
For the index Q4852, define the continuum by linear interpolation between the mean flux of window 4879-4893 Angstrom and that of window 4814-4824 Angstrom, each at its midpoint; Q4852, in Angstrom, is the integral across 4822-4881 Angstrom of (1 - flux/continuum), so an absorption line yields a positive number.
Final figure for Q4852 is 5.7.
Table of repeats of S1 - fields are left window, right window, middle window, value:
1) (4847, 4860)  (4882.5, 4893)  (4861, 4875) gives 1.60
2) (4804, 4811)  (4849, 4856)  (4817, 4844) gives 0.56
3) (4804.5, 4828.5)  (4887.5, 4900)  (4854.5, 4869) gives 1.11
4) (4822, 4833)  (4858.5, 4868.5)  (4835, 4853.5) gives -1.12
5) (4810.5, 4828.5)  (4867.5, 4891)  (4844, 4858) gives 0.58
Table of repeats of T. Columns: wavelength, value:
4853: 4.334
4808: 4.771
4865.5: 2.735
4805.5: 3.953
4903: 3.982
